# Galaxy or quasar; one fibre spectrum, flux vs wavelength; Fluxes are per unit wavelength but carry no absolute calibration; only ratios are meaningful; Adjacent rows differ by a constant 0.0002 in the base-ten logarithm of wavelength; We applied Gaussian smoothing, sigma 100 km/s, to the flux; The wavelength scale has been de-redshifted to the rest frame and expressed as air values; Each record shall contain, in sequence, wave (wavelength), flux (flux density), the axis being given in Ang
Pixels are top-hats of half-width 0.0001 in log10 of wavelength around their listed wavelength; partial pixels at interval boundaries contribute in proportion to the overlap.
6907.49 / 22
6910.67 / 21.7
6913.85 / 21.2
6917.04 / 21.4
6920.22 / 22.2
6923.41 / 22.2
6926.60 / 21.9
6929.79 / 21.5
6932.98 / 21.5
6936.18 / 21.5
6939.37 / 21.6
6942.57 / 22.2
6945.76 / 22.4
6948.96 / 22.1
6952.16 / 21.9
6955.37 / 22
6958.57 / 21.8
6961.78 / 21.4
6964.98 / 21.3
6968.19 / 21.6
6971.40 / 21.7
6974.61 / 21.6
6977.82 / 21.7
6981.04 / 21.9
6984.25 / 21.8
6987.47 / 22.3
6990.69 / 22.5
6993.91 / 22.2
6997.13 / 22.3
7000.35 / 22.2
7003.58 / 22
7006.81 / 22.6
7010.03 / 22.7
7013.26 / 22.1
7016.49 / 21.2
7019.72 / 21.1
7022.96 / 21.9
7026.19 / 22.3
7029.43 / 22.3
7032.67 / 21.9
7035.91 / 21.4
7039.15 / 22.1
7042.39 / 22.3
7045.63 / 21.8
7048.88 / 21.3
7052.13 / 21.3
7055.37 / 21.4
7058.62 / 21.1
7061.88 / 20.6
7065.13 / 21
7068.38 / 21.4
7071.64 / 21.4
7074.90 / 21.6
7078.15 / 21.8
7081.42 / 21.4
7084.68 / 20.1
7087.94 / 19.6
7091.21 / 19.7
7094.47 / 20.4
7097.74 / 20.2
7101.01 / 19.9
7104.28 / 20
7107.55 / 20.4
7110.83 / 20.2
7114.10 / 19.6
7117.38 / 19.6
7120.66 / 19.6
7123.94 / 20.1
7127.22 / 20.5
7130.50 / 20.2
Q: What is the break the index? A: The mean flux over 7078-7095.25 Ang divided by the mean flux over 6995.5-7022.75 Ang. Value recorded 0.93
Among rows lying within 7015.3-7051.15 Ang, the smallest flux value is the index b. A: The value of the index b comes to 21.1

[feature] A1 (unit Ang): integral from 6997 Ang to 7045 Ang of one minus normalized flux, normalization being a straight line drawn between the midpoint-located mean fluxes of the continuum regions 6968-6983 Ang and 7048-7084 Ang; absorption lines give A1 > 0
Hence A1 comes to -1.17 Ang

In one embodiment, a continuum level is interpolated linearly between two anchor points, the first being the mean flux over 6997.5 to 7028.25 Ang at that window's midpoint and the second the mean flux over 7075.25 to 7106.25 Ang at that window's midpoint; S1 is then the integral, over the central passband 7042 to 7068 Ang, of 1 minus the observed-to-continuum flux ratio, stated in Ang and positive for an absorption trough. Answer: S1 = -0.2 Ang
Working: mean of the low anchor 22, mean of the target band 21.3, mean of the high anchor 20.4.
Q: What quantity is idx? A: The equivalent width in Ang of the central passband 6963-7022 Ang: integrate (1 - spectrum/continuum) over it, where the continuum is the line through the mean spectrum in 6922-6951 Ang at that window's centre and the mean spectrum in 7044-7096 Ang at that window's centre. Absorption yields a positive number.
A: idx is -1.2 Ang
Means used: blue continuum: 21.9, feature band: 21.9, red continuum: 21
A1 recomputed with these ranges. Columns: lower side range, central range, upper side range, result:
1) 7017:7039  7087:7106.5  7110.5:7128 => 0.3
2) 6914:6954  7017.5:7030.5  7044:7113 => -0.4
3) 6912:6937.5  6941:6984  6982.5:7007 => 0.3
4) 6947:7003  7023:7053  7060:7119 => -1.1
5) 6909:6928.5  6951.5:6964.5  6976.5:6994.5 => 0.1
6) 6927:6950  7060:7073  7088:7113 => -0.4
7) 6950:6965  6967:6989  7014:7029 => -0.1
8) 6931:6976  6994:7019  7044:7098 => -0.8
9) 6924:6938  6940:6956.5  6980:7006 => -0.2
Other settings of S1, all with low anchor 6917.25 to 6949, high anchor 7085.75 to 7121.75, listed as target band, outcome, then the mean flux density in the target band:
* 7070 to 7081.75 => -0.8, 21.6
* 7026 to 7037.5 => -0.7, 21.9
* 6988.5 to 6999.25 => -0.6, 22.3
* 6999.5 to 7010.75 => -0.7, 22.4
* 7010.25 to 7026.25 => -0.6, 21.7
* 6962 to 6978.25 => -0.1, 21.6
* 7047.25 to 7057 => -0.4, 21.3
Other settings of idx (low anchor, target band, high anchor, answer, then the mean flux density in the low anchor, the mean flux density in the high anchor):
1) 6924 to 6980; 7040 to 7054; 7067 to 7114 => -0.5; 21.8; 20.5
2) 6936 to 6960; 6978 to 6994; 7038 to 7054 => -0.2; 22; 21.8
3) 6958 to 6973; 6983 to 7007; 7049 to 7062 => -0.9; 21.5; 21.2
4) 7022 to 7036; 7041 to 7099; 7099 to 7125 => -0.1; 22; 19.9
